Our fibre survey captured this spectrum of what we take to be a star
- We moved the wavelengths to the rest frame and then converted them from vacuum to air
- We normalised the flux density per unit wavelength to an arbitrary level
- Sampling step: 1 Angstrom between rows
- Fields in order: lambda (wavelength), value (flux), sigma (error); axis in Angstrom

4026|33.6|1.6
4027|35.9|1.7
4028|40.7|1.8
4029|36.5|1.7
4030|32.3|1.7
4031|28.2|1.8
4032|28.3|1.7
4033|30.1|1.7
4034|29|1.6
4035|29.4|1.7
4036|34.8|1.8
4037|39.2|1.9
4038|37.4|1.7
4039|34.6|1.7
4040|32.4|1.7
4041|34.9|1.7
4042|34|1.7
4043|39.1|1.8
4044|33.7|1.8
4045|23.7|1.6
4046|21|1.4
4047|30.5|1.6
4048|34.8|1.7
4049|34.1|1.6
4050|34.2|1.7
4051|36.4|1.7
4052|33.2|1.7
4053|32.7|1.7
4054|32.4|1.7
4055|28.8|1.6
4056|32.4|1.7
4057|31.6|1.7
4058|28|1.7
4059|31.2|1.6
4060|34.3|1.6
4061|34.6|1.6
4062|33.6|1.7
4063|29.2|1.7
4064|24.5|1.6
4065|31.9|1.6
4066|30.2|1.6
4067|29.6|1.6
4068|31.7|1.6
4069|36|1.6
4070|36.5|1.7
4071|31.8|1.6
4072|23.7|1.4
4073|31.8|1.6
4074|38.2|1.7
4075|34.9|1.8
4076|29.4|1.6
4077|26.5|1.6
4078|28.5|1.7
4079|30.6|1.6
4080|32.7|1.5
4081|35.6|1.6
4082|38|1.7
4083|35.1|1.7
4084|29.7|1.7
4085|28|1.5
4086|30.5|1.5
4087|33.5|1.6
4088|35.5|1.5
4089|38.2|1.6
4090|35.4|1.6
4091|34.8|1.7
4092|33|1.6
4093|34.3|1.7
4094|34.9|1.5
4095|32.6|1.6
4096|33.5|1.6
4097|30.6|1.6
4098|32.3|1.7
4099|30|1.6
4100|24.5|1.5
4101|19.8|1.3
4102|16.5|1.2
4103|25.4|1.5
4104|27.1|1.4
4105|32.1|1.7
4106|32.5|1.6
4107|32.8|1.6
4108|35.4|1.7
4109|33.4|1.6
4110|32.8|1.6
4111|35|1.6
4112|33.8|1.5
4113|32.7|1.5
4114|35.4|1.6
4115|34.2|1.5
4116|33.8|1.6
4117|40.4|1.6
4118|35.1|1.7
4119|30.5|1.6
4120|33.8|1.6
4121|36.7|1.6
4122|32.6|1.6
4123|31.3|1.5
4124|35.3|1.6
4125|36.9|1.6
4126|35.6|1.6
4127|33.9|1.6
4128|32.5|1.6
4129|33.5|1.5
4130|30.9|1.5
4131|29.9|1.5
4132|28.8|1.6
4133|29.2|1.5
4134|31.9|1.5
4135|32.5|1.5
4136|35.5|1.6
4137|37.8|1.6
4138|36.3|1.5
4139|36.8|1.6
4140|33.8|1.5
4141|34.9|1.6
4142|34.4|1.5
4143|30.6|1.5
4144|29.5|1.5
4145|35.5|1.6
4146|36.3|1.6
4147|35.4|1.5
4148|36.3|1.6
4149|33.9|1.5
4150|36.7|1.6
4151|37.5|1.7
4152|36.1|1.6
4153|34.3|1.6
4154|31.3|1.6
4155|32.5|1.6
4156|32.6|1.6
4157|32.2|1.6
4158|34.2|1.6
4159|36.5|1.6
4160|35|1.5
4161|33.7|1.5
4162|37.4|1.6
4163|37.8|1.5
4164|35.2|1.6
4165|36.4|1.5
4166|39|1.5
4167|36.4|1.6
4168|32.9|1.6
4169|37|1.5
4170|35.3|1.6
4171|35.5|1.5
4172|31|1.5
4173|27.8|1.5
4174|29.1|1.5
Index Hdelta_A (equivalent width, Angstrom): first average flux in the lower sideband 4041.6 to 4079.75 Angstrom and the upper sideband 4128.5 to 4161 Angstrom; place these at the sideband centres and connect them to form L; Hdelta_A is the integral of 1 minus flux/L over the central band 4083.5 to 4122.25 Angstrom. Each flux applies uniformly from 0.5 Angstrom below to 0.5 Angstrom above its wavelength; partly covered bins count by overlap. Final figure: 0.7 Angstrom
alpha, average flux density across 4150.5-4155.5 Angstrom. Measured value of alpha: 34.3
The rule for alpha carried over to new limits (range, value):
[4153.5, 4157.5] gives 32.2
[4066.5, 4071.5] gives 33.1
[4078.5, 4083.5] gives 34.4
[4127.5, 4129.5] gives 33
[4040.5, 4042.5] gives 34.5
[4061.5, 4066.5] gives 29.9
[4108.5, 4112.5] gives 33.8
